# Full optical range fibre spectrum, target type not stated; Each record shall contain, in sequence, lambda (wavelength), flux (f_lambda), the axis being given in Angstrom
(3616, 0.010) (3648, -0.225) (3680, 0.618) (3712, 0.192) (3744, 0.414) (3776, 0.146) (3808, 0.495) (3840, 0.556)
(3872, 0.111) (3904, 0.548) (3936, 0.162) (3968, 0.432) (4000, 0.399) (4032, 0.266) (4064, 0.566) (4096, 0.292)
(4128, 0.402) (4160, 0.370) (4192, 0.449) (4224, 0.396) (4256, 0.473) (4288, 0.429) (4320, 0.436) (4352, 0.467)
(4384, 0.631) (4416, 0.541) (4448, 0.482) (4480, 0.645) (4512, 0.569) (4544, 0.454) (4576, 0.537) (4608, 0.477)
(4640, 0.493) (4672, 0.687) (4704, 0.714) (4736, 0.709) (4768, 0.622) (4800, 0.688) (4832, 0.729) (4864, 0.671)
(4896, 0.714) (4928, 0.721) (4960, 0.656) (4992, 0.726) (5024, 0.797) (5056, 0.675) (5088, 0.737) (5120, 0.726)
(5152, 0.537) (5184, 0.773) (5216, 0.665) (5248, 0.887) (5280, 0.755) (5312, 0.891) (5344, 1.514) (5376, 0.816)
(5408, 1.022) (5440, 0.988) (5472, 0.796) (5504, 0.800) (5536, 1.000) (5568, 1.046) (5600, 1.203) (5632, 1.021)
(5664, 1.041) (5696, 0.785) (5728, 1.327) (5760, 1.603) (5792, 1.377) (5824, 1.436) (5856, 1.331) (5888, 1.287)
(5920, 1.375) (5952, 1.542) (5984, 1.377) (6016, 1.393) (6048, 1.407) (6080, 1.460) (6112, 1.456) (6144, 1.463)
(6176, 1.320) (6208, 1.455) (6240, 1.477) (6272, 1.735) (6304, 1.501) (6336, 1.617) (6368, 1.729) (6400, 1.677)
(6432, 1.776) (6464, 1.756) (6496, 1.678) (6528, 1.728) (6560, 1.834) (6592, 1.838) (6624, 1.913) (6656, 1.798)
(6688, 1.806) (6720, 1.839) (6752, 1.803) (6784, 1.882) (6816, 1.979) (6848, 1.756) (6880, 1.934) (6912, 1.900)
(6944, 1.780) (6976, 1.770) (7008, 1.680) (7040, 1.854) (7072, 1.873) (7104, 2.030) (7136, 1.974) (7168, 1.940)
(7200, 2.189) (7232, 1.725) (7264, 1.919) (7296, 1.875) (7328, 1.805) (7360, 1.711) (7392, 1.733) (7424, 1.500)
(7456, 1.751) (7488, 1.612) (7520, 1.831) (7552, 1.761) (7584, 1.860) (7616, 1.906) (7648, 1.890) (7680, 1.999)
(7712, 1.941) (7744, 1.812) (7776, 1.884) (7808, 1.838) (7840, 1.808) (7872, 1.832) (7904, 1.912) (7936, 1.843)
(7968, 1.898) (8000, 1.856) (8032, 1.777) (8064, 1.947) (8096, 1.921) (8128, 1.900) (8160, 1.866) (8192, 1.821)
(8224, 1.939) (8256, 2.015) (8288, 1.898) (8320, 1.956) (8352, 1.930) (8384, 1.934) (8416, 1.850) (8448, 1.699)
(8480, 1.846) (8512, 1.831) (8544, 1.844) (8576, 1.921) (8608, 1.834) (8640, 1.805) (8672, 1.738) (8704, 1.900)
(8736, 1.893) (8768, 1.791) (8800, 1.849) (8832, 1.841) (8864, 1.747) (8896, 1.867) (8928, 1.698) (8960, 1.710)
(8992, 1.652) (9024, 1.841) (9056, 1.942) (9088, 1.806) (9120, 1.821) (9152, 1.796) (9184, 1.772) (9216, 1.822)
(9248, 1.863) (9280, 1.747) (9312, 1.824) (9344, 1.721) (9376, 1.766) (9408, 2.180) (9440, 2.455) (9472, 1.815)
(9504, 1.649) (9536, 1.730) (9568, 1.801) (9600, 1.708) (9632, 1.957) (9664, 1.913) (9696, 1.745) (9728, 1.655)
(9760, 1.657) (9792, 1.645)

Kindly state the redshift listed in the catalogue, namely 0.435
